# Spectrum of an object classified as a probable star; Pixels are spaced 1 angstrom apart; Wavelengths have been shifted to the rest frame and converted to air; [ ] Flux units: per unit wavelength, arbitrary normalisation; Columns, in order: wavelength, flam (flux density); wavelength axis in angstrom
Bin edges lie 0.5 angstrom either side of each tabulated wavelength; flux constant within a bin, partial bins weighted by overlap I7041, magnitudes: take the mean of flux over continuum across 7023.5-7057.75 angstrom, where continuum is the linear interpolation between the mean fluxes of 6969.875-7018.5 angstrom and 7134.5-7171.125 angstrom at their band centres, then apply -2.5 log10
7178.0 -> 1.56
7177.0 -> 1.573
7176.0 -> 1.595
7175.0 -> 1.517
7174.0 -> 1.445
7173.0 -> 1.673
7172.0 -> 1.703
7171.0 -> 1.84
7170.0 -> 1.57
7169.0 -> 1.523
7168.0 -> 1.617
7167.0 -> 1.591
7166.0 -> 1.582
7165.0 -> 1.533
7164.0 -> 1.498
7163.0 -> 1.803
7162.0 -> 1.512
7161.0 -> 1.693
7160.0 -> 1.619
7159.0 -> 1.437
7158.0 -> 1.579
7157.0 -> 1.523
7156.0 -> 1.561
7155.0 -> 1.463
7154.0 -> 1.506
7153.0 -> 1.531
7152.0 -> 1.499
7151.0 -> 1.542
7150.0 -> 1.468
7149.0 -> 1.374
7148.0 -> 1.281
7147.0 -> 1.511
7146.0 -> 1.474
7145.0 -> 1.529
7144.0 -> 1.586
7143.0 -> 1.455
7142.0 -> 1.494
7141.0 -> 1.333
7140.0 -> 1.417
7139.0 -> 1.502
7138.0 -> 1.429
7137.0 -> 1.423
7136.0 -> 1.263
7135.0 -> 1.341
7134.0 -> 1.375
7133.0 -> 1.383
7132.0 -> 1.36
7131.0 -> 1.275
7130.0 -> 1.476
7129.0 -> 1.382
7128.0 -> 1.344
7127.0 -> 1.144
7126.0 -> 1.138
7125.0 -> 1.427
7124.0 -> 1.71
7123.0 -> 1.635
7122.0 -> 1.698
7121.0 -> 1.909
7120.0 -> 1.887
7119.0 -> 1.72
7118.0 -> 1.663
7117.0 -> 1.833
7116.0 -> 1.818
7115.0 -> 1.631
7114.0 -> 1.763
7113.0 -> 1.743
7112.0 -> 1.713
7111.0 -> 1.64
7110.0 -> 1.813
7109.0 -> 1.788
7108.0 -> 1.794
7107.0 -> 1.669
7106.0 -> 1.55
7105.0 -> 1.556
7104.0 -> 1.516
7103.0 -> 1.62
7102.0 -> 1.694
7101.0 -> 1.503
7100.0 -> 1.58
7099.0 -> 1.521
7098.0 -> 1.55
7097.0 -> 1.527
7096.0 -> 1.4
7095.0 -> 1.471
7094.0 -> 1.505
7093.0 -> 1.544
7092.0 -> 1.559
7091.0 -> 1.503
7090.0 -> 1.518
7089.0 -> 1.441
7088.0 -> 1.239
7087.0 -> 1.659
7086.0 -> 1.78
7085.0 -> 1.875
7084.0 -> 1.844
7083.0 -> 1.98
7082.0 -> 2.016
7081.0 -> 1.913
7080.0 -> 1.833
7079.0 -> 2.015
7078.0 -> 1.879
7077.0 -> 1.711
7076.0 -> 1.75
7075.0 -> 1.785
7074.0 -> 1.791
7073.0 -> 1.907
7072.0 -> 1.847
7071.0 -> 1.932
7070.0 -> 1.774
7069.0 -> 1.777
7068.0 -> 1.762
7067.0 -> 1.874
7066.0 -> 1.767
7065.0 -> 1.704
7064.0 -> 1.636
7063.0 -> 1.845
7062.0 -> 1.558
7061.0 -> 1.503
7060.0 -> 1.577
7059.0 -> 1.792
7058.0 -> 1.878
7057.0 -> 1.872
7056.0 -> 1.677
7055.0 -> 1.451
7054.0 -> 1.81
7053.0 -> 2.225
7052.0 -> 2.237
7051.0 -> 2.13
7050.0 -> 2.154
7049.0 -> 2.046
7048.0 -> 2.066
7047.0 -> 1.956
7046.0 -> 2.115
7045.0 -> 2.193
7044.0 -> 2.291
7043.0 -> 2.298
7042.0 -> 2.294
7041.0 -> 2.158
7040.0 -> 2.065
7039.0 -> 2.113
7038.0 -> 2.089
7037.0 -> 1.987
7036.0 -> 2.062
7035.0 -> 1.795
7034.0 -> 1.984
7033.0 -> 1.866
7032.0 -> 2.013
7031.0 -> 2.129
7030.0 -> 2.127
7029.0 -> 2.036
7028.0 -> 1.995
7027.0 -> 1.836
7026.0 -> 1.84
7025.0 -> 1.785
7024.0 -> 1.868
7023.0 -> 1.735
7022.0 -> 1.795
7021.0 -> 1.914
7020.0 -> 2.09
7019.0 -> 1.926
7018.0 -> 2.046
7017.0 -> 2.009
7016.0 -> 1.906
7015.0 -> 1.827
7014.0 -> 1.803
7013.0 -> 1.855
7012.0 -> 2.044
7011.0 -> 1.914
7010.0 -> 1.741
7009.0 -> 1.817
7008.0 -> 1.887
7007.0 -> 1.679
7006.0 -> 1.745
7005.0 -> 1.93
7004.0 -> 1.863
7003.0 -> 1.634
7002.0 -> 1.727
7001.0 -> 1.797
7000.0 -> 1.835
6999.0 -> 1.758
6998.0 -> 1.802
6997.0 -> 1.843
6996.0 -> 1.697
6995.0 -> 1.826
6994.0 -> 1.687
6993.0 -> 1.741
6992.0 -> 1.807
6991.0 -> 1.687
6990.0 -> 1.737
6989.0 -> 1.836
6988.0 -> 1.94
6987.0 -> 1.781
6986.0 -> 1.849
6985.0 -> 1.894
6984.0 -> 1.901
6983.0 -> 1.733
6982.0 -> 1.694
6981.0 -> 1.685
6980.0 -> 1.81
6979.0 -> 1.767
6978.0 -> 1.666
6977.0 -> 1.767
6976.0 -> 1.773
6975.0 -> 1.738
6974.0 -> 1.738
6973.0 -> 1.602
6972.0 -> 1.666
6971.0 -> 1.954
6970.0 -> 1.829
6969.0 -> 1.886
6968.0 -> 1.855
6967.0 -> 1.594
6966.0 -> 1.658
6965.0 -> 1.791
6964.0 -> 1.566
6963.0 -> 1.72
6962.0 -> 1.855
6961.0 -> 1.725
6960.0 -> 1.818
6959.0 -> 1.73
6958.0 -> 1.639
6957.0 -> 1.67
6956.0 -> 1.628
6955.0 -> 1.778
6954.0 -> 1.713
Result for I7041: -0.18 mag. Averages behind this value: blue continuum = 1.8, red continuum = 1.51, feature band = 2.02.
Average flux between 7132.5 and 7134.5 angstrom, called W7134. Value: 1.38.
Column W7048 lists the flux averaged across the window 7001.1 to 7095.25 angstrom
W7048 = 1.86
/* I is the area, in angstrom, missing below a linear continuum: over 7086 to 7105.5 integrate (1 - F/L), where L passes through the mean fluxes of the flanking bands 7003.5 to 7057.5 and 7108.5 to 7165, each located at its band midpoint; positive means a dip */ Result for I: 2.0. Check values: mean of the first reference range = 1.96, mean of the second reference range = 1.53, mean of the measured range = 1.53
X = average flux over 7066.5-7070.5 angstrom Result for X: 1.8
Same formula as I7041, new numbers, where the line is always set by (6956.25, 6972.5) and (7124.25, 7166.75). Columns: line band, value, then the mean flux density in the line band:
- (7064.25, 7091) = -0.138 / 1.78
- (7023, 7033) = -0.182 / 1.94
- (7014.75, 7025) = -0.153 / 1.91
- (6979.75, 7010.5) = -0.056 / 1.79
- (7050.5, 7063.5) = -0.136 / 1.81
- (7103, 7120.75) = -0.136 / 1.71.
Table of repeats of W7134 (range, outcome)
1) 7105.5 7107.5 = 1.61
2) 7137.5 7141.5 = 1.42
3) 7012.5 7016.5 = 1.85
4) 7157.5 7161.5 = 1.58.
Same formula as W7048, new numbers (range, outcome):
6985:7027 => 1.83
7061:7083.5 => 1.81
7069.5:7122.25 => 1.7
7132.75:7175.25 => 1.51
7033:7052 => 2.1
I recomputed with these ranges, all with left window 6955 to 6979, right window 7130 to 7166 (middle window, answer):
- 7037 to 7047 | -3.27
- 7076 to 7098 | -1.58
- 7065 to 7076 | -1.57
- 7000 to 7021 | -2.39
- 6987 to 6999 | -0.59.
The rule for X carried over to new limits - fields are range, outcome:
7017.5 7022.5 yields 1.95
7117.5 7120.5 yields 1.76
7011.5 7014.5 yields 1.9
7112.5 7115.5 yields 1.71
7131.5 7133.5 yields 1.37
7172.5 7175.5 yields 1.54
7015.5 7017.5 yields 1.96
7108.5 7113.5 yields 1.74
